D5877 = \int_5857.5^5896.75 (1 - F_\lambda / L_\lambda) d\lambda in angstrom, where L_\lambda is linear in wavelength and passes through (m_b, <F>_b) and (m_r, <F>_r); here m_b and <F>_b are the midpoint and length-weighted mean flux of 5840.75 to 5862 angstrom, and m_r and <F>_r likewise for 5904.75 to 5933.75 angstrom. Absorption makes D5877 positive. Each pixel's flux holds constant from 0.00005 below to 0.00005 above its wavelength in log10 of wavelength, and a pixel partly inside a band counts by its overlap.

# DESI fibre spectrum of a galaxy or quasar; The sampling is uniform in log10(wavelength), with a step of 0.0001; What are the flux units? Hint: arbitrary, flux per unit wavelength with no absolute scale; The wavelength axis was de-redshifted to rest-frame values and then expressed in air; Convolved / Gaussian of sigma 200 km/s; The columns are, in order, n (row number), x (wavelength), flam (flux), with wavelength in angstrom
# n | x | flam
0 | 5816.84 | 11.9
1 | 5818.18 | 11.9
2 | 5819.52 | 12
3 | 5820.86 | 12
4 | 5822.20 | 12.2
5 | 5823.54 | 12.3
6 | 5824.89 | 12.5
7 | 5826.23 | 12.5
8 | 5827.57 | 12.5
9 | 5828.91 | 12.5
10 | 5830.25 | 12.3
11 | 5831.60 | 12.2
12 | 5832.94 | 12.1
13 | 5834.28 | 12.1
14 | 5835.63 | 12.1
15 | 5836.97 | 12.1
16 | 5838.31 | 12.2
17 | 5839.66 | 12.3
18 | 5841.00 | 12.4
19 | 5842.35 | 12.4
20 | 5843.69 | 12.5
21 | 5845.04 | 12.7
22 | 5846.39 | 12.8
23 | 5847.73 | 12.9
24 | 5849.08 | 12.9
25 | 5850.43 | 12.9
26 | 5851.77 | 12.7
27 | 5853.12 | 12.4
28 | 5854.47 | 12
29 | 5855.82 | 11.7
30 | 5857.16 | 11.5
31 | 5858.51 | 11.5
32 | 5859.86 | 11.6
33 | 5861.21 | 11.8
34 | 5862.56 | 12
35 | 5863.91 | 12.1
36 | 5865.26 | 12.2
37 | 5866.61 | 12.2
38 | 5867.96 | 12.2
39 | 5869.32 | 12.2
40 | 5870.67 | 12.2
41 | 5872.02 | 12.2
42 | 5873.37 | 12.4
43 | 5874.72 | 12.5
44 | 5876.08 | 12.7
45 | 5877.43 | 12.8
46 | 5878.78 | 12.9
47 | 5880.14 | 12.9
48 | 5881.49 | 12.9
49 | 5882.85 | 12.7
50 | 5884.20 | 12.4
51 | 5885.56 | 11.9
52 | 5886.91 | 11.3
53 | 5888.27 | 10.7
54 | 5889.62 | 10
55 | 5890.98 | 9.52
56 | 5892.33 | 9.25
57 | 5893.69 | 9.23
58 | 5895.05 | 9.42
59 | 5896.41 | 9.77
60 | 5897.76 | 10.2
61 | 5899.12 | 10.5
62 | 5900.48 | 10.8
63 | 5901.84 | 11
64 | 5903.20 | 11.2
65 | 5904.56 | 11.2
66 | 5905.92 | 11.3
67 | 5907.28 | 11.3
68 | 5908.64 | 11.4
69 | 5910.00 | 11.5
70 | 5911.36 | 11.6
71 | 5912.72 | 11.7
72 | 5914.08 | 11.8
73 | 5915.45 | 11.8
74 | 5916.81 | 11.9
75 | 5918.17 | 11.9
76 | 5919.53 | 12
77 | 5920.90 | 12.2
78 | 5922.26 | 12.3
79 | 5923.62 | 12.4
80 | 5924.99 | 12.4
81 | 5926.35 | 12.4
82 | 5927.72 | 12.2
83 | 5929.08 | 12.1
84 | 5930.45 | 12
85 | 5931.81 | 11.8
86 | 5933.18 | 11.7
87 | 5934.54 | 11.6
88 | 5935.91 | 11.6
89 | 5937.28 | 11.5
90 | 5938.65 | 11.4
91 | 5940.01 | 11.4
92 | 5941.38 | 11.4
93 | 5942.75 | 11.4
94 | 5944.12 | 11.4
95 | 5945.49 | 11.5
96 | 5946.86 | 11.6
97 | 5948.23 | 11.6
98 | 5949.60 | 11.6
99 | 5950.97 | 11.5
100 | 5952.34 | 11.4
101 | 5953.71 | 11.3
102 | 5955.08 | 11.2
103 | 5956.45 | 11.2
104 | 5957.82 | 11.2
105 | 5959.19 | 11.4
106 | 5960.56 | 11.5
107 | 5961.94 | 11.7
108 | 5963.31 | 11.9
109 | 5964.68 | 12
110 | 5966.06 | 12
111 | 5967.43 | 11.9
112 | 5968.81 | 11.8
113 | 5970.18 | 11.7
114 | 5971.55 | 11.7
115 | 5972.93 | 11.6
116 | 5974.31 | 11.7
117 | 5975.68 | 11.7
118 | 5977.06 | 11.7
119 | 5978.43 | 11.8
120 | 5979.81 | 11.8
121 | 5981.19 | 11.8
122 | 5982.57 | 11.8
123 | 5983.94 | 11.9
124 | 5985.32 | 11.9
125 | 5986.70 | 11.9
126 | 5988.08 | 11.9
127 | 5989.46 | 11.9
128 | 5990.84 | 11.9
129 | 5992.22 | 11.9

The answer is 1.6 angstrom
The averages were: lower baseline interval 12.3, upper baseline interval 11.9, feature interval 11.6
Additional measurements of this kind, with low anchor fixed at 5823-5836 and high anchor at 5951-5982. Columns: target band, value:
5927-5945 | 0.2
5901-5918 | 0.6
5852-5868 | 0.3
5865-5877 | -0.2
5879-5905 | 2.3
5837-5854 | -0.5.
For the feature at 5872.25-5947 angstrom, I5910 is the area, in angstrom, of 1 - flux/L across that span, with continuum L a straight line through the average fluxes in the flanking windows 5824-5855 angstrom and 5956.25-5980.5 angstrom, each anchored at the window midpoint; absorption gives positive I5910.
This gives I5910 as 3.0 angstrom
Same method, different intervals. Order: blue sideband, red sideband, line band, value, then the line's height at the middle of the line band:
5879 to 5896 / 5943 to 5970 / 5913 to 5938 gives -1.42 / 11.3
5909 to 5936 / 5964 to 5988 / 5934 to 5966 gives 1.01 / 11.9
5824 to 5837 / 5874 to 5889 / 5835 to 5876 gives 0.17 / 12.3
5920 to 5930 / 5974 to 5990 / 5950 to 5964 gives 0.68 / 12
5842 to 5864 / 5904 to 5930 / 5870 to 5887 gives -0.53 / 12.1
